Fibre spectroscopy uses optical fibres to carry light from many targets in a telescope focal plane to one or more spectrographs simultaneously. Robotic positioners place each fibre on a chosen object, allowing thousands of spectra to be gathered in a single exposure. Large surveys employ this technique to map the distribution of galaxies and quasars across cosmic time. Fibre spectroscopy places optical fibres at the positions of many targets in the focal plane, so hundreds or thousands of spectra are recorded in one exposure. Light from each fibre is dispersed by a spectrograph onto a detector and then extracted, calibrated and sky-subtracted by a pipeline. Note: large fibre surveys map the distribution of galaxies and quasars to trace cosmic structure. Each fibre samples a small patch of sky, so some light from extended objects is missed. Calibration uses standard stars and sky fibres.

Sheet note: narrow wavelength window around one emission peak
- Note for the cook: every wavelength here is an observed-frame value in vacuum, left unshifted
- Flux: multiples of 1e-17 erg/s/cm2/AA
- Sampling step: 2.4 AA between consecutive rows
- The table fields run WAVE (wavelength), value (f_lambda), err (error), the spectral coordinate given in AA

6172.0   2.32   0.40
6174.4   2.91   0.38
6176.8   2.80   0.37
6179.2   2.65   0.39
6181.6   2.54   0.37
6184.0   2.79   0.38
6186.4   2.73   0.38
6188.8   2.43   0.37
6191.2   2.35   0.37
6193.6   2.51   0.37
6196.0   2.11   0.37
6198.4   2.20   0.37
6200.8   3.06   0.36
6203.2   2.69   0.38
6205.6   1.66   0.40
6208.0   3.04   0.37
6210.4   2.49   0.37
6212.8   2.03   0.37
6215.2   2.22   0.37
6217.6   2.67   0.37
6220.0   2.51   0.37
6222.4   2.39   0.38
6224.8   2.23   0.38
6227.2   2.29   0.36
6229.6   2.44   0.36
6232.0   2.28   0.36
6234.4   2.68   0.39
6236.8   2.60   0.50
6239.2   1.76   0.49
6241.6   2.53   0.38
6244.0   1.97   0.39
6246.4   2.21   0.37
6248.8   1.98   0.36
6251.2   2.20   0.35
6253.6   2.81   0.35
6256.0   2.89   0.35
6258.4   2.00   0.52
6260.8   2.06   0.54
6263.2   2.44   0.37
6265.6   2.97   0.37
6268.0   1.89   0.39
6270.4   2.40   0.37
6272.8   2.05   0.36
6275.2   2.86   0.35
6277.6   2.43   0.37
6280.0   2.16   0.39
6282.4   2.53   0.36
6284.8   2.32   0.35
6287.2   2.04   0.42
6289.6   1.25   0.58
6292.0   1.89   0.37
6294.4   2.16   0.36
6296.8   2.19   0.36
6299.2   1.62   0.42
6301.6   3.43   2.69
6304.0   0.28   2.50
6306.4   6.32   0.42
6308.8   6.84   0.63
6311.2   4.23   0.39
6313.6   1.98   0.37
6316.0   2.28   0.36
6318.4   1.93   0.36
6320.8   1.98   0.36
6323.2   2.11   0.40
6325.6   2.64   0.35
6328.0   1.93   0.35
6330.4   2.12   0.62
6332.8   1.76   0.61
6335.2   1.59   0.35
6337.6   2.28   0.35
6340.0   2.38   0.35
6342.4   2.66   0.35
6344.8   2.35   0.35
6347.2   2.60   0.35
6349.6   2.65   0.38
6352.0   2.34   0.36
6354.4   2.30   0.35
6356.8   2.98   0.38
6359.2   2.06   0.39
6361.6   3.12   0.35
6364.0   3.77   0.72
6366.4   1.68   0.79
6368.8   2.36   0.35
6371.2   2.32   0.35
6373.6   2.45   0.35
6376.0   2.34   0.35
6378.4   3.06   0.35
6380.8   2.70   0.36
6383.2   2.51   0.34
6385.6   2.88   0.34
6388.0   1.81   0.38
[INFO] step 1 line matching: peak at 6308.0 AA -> H-beta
